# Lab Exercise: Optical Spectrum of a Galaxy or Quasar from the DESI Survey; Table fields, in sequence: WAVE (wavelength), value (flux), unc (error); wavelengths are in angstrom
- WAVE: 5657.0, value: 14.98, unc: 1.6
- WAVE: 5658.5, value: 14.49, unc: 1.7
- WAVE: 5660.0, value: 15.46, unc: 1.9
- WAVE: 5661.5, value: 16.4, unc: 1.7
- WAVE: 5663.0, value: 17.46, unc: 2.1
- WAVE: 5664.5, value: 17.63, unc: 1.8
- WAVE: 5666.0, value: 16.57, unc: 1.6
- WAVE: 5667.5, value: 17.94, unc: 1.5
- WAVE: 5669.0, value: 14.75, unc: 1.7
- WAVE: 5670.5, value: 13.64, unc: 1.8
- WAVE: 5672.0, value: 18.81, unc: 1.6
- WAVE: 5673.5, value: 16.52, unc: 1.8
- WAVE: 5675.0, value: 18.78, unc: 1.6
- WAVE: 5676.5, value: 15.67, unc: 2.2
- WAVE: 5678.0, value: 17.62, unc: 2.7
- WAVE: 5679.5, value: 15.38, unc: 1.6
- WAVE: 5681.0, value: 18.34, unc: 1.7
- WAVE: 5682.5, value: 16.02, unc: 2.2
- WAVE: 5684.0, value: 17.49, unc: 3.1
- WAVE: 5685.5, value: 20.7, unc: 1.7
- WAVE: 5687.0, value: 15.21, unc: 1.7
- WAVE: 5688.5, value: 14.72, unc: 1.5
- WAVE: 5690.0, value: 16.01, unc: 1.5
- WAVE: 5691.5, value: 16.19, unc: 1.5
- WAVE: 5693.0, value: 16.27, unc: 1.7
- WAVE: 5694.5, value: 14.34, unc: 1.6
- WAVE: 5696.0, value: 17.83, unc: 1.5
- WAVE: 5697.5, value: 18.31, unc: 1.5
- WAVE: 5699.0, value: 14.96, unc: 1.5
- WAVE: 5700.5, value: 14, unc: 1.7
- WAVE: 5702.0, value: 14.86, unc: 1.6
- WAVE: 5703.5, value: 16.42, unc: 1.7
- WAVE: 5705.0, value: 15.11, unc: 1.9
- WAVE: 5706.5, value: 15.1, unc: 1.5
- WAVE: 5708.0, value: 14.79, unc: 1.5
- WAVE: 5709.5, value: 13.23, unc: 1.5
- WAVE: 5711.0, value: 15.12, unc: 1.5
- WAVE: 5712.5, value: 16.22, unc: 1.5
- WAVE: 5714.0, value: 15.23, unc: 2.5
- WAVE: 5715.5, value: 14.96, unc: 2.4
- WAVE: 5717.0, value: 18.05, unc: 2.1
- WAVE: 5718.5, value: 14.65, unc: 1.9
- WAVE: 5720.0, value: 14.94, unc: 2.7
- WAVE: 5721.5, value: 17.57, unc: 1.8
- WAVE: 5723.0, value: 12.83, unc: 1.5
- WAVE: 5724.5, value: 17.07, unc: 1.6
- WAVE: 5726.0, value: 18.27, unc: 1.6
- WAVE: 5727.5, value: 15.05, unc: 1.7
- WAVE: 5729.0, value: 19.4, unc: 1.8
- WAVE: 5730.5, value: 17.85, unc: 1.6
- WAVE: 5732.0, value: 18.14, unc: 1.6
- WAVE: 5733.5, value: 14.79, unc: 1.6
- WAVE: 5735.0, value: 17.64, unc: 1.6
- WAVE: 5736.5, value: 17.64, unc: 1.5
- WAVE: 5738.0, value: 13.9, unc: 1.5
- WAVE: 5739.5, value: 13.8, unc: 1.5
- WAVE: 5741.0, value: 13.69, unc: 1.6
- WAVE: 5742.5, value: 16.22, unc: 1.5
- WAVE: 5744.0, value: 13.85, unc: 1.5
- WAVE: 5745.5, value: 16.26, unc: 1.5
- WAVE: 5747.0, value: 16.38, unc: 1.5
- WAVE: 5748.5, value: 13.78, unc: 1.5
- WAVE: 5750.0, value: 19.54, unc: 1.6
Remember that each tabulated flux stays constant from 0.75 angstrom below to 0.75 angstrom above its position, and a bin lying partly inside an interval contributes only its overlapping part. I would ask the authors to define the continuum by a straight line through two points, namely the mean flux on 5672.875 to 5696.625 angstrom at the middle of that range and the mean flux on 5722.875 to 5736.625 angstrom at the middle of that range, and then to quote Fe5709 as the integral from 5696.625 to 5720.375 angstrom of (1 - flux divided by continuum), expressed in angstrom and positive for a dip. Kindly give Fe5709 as 2.1 angstrom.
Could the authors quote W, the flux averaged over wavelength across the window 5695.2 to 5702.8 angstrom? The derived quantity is 16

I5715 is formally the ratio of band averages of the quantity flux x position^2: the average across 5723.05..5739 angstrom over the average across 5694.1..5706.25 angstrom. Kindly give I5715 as 1.08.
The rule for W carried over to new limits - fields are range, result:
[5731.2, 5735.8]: 16.9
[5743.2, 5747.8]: 15.5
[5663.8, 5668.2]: 17.4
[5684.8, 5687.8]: 17.9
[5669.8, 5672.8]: 16.3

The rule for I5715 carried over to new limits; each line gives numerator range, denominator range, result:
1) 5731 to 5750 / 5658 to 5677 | 0.98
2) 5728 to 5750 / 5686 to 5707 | 1.04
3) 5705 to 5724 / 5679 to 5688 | 0.90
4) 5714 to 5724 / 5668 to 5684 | 0.95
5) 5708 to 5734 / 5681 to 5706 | 1.00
